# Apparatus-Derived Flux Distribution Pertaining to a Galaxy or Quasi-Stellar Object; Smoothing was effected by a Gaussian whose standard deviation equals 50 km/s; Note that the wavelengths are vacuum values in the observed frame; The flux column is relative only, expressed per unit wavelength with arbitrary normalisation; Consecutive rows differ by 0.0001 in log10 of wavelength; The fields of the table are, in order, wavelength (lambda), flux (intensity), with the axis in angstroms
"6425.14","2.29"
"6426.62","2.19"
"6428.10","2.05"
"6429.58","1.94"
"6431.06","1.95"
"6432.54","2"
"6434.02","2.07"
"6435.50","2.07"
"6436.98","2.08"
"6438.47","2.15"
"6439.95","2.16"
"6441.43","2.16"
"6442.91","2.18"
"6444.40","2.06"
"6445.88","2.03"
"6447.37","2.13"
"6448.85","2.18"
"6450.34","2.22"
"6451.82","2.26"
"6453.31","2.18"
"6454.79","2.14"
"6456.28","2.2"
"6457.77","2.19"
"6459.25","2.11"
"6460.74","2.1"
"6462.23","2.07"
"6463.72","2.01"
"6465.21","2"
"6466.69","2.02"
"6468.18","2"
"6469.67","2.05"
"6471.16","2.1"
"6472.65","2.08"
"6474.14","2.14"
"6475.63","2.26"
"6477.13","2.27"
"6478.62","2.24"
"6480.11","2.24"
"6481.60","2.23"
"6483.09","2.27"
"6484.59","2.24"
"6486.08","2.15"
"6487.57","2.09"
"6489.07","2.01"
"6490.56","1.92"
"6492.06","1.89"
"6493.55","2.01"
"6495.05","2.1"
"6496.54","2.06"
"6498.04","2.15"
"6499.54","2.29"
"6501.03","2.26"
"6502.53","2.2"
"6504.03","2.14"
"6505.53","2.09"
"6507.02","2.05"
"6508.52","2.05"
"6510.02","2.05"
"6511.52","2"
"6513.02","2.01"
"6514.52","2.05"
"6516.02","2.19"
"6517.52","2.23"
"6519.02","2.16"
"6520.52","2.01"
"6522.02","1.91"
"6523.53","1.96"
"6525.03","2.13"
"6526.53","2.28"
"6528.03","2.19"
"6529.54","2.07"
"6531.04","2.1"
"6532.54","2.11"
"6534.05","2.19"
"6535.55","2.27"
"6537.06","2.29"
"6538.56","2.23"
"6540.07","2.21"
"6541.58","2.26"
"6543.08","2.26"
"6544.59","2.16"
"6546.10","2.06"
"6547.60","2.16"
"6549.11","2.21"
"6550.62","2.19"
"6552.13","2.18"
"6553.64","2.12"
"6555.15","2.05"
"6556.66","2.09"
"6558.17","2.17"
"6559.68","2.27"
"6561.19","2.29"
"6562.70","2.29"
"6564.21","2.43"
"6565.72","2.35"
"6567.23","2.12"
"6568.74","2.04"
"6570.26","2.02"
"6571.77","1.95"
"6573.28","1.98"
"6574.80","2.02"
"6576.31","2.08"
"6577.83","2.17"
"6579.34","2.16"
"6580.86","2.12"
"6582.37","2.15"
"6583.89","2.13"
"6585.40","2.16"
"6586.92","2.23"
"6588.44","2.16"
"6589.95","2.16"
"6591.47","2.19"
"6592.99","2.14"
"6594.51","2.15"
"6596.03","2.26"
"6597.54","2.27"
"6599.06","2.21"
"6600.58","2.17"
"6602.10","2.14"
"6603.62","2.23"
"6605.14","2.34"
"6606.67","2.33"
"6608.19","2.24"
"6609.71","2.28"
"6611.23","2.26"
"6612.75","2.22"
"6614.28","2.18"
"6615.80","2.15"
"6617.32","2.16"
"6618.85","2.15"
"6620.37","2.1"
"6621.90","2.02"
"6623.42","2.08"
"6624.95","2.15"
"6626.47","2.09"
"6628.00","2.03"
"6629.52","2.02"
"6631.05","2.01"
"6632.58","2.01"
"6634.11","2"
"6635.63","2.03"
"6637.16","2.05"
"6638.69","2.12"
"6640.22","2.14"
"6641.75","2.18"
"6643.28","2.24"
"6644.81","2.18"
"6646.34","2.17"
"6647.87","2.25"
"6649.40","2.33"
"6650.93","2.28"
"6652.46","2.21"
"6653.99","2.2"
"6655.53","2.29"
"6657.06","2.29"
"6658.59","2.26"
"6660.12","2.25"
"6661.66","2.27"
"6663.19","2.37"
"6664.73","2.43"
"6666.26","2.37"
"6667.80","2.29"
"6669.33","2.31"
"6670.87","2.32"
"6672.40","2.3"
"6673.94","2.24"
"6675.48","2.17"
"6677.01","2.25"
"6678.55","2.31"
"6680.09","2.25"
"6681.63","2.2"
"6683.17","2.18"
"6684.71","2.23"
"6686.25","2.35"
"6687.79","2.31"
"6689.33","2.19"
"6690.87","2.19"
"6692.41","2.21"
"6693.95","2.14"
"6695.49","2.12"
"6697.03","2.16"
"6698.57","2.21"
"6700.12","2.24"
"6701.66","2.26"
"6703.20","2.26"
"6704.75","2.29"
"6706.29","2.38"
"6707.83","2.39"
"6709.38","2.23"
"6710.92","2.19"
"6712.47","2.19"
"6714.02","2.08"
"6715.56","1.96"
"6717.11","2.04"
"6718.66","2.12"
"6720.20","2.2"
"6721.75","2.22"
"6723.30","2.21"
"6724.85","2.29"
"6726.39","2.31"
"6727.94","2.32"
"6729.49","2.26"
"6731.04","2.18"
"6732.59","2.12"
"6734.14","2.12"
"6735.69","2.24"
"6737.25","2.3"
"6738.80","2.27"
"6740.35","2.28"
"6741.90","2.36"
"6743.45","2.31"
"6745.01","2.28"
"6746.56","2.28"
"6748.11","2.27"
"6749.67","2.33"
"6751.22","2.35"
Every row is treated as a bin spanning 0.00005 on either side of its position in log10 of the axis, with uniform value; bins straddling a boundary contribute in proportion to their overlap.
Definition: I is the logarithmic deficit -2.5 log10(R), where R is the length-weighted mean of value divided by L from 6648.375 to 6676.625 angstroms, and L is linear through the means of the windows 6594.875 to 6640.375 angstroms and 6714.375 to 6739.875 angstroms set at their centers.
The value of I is -0.058 mag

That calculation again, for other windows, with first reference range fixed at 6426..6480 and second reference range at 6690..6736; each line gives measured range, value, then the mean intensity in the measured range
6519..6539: 0.00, 2.13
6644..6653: -0.03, 2.24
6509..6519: 0.02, 2.09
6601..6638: 0.02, 2.14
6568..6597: 0.02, 2.12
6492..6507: 0.00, 2.13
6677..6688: -0.03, 2.26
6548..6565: -0.03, 2.21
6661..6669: -0.08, 2.35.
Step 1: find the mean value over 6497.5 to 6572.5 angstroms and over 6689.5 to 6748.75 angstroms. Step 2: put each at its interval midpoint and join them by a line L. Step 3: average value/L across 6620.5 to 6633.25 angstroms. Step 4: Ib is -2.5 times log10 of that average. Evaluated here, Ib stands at 0.068 mag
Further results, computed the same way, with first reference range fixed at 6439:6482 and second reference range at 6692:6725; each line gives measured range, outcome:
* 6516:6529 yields 0.02 mag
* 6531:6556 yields -0.01 mag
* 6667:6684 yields -0.03 mag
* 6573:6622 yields 0.00 mag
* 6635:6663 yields -0.01 mag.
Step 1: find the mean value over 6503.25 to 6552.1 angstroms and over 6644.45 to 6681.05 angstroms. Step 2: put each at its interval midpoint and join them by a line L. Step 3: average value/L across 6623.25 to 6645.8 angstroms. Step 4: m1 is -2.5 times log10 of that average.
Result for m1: 0.08 mag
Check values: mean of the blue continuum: 2.13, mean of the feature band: 2.09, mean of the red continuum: 2.28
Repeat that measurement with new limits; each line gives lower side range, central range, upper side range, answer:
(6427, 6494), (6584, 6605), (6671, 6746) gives -0.01 mag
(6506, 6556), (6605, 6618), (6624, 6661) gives -0.04 mag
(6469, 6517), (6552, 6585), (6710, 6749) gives 0.00 mag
